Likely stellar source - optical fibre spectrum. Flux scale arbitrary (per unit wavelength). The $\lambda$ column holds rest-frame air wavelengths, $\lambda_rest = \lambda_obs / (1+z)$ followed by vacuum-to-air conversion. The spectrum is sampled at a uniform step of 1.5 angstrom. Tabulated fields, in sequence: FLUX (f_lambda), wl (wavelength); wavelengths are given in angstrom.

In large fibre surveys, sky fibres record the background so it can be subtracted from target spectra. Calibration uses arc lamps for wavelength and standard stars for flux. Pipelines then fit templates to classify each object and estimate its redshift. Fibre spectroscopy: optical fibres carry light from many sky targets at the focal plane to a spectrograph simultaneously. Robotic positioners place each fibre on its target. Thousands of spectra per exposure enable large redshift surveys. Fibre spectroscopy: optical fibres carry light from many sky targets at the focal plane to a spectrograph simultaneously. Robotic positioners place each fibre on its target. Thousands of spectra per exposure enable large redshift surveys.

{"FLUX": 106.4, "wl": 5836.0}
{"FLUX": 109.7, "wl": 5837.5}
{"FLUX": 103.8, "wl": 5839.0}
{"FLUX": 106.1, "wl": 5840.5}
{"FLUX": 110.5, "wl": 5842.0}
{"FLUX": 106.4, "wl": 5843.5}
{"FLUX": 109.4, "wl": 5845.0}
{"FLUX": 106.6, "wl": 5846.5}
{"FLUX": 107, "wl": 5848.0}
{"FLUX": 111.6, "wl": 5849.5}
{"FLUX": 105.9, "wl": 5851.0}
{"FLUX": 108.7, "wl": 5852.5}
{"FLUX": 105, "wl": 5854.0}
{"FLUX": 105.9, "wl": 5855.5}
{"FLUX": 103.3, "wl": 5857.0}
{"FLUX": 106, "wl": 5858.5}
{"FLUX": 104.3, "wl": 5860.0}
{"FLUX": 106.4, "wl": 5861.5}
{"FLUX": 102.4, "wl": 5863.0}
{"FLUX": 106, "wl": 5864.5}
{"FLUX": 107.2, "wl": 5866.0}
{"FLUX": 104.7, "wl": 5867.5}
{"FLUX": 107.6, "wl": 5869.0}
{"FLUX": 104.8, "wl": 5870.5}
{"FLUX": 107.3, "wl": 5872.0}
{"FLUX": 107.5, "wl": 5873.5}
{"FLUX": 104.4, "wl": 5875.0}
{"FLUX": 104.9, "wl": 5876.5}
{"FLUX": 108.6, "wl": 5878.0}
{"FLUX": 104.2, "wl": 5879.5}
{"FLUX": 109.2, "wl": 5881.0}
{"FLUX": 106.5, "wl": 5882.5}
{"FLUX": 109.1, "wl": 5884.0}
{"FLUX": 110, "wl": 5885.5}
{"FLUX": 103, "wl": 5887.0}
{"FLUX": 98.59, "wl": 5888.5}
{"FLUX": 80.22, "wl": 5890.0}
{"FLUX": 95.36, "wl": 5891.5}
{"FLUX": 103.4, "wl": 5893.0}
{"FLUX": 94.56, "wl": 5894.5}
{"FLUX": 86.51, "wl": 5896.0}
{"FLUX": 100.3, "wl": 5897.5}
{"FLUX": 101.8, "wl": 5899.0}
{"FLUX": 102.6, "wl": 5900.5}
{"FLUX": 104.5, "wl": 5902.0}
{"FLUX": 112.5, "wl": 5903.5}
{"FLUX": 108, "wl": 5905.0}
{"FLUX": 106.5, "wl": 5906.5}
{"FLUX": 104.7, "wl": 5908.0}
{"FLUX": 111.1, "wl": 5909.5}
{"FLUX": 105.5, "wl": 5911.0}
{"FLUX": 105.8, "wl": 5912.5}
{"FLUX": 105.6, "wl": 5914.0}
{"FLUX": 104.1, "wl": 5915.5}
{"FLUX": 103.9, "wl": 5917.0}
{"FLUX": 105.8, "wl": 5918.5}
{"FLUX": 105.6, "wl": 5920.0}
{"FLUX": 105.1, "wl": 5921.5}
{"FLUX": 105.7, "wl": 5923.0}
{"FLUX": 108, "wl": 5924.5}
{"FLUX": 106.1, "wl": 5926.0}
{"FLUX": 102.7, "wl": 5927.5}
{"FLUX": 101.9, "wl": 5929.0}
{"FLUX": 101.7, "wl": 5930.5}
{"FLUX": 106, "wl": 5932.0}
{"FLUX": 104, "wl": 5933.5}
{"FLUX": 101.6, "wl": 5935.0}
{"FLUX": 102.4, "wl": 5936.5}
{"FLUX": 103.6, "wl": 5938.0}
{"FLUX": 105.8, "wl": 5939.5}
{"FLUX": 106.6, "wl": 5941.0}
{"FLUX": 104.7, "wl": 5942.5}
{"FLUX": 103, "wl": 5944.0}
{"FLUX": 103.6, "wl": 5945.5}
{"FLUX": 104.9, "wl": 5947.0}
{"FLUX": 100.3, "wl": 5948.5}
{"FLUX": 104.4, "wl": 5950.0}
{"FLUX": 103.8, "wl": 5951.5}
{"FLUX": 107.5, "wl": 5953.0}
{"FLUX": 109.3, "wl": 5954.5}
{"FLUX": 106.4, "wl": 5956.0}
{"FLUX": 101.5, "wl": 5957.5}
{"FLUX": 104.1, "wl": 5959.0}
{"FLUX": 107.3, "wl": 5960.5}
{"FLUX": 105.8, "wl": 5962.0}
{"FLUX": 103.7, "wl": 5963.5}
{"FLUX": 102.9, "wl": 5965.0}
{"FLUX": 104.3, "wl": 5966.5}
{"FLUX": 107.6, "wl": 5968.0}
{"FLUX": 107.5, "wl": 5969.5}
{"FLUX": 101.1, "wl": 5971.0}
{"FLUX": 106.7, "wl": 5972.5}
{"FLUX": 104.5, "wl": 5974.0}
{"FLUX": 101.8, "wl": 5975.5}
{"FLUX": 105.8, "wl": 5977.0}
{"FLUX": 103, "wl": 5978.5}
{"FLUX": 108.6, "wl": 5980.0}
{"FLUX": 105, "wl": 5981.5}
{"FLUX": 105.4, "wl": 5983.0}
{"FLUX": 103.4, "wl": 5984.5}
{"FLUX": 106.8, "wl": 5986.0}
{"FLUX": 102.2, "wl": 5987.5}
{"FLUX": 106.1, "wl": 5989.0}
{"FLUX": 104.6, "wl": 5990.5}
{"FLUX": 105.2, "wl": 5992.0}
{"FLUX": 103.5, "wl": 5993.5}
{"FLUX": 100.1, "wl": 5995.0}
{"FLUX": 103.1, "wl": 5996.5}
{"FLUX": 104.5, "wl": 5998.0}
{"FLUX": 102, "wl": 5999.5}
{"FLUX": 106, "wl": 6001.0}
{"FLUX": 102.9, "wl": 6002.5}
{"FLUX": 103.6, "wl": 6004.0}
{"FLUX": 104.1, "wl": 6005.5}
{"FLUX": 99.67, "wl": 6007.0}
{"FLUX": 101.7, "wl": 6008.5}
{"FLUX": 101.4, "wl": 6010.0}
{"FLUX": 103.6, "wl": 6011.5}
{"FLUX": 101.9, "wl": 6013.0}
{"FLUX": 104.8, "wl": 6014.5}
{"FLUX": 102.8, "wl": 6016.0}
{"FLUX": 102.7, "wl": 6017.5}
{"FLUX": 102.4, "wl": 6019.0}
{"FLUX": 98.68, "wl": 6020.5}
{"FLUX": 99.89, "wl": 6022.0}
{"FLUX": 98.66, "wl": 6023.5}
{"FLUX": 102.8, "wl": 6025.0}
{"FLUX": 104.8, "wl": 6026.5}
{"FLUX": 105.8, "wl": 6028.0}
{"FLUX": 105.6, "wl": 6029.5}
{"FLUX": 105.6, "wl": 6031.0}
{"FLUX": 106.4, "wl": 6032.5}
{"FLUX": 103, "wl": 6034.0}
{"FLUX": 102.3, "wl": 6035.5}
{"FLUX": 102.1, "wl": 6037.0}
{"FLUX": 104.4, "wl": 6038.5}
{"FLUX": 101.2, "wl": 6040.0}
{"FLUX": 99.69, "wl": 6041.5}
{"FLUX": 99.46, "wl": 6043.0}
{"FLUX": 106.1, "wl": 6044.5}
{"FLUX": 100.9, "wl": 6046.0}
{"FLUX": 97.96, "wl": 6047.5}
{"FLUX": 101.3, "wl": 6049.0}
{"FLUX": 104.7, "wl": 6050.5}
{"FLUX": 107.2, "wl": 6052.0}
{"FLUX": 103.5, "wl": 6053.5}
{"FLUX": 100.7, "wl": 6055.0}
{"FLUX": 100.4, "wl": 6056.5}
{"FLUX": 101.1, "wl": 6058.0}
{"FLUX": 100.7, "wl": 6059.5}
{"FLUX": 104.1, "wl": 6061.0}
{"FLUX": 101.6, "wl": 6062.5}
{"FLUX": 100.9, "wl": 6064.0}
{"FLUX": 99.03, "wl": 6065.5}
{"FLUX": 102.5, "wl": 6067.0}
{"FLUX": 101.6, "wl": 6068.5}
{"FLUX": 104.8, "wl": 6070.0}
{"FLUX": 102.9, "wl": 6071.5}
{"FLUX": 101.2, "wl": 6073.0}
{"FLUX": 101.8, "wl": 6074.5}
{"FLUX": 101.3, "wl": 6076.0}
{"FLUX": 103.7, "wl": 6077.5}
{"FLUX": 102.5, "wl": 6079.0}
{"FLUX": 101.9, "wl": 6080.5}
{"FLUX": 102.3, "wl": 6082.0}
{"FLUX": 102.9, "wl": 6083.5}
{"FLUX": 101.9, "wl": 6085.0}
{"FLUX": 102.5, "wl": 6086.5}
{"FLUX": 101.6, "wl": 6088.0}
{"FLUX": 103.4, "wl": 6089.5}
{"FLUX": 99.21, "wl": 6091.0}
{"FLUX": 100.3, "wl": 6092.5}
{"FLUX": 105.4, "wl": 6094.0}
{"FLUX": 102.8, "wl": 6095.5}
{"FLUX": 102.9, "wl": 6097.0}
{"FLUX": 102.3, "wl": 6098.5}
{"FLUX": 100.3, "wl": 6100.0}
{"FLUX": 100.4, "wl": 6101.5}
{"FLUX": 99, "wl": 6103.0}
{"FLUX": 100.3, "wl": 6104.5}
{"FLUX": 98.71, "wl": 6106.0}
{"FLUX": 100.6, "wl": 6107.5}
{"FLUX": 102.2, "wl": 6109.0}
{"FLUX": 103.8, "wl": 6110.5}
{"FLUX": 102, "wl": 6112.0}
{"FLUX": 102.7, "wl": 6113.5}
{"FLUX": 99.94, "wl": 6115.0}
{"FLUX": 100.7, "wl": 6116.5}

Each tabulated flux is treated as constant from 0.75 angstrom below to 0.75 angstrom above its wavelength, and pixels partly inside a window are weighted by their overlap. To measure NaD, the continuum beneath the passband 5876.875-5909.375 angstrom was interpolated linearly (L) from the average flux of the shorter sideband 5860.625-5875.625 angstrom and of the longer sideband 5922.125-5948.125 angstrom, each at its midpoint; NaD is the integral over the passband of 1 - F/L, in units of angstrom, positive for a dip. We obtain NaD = 0.8 angstrom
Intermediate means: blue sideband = 106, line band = 103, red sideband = 104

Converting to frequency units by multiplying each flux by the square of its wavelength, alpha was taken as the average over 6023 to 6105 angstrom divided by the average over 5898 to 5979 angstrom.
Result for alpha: 1.02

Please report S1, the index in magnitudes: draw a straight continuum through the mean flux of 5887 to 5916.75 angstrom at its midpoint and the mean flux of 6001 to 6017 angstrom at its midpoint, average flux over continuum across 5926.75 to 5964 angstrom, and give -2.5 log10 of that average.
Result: -0.02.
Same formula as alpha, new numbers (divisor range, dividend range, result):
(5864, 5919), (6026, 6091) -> 1.04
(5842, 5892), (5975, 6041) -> 1.03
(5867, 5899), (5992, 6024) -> 1.04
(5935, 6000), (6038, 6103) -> 1.01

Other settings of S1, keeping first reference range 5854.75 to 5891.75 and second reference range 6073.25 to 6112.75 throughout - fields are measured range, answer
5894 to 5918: 0.00 mag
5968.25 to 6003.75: -0.01 mag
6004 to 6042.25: 0.00 mag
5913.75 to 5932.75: -0.01 mag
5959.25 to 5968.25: -0.02 mag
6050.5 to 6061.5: 0.00 mag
